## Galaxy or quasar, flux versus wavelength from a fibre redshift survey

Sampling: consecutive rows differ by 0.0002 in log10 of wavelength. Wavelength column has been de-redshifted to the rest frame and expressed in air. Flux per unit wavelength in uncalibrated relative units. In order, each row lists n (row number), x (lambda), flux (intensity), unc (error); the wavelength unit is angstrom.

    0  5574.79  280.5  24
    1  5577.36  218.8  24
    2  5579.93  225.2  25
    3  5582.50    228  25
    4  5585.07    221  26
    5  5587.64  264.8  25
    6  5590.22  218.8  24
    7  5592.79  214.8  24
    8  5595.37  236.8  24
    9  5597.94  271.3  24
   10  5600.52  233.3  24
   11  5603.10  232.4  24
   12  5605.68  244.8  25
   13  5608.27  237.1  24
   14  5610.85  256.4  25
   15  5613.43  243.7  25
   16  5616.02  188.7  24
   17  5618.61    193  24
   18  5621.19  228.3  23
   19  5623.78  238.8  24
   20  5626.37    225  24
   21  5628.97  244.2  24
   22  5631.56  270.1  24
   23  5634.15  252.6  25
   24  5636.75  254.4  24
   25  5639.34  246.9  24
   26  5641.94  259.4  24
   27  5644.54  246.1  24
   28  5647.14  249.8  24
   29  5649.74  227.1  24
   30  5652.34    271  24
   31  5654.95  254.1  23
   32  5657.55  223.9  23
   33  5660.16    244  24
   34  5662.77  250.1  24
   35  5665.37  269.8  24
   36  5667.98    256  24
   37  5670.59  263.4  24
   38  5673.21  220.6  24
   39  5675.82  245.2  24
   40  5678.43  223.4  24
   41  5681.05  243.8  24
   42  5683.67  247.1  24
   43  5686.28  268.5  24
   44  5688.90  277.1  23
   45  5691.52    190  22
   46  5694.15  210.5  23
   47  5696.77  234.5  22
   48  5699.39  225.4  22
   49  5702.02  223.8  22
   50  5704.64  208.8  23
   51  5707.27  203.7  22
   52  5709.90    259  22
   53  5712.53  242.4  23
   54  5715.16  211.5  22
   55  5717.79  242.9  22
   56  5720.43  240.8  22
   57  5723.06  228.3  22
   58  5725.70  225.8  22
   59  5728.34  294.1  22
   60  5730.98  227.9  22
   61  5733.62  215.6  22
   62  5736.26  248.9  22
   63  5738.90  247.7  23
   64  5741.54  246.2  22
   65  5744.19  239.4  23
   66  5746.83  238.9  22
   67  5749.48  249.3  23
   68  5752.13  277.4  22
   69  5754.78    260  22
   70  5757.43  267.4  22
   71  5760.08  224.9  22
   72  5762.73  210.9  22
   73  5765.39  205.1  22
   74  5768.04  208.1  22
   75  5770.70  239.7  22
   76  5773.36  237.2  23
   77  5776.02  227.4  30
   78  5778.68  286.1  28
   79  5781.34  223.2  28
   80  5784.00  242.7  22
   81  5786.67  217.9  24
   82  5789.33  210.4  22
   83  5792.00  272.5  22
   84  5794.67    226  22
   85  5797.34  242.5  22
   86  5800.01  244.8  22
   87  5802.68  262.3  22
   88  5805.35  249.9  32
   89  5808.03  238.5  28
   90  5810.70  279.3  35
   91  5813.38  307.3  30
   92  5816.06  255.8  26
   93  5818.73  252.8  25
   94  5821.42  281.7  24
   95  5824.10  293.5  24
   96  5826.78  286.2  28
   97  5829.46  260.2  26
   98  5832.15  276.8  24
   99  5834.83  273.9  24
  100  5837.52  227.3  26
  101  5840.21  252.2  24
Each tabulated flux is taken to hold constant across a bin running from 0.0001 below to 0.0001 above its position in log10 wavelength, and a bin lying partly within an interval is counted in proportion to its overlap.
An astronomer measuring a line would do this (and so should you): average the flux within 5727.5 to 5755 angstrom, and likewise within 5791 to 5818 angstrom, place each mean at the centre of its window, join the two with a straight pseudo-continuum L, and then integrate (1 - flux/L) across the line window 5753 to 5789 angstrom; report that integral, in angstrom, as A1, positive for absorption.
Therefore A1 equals 2.6 angstrom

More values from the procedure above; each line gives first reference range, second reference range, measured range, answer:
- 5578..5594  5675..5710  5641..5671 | -2.6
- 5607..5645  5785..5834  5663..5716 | 1.9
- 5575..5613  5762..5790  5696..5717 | 0.5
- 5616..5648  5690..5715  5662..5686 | -1.9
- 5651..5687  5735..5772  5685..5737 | 2.2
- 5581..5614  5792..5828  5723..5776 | 3.5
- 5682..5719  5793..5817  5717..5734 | -0.2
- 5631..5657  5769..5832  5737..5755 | 0.2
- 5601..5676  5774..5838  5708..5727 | 1.1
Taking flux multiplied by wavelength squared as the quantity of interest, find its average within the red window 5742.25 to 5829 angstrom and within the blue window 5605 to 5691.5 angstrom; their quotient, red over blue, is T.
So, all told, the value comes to 1.07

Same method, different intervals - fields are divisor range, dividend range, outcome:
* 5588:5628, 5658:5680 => 1.08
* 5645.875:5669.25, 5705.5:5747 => 0.98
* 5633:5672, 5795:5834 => 1.12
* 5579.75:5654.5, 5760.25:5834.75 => 1.11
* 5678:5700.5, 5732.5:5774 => 1.03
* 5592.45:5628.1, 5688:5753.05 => 1.06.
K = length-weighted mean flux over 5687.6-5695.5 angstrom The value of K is 226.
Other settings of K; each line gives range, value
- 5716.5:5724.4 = 237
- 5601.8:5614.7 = 243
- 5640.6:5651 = 246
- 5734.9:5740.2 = 248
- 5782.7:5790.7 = 224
